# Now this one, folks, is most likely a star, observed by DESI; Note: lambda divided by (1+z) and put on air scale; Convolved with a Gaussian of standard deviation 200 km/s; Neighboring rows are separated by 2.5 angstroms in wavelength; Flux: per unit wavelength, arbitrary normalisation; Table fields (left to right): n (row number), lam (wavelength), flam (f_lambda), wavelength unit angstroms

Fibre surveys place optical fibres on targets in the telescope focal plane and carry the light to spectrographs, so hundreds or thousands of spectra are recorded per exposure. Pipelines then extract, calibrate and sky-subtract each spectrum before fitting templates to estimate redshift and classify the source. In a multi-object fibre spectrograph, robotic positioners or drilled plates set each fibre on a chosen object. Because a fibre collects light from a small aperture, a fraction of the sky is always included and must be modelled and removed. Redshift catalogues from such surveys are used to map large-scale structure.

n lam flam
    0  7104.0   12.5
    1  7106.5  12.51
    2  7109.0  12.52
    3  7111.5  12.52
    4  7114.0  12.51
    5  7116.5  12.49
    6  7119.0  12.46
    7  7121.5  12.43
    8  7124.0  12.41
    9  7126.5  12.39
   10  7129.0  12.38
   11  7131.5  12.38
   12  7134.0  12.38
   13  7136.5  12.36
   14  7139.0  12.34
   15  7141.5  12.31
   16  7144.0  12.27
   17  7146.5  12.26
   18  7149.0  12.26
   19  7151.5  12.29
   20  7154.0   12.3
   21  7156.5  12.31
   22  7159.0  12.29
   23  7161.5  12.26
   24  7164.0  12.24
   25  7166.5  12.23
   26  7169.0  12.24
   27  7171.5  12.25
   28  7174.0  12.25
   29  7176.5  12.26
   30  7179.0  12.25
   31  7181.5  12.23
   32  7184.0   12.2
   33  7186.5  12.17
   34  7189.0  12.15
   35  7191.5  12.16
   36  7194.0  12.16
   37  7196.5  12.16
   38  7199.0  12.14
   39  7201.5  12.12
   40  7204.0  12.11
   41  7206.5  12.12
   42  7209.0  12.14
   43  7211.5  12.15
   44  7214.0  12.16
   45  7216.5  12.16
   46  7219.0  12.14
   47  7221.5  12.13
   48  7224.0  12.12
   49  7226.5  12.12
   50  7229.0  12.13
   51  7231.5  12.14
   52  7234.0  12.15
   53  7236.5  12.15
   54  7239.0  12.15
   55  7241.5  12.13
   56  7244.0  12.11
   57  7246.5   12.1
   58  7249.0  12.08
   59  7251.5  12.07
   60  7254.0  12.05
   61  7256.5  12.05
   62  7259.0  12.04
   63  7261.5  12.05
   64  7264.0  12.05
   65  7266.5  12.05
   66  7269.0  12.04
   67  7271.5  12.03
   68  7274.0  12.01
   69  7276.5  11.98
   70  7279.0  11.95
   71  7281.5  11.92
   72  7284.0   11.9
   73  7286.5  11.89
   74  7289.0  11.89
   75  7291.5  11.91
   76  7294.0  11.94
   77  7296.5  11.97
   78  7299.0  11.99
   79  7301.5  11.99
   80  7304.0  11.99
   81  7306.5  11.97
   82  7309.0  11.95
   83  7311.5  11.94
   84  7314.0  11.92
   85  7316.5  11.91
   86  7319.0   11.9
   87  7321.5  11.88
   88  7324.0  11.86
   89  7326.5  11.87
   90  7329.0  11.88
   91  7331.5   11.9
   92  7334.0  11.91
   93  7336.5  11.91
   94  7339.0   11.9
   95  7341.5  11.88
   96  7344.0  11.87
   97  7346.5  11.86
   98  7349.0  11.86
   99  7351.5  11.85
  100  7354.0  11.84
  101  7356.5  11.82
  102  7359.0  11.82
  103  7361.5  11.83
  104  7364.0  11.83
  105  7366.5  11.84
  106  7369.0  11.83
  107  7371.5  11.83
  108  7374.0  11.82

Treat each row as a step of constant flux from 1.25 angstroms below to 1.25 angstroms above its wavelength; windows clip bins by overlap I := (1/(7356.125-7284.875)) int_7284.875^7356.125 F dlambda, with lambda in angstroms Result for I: 11.9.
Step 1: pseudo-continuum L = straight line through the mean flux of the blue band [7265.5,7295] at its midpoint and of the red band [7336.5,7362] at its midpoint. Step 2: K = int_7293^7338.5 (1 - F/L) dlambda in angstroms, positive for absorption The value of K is -0.1 angstroms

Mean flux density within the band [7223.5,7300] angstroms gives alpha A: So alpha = 12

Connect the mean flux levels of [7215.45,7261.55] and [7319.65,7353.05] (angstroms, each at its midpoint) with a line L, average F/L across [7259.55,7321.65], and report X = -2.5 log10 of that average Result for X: 0.00 mag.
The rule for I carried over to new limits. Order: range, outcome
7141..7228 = 12.2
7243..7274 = 12.1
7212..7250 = 12.1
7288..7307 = 12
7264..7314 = 12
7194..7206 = 12.1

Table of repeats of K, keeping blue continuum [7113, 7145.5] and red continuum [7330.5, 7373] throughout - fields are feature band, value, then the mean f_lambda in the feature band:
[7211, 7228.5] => 0.1 angstroms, 12.1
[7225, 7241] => 0.0 angstroms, 12.1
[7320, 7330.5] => 0.0 angstroms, 11.9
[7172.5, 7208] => 0.2 angstroms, 12.2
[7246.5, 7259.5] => 0.0 angstroms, 12.1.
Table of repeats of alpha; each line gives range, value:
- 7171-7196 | 12.2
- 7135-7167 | 12.3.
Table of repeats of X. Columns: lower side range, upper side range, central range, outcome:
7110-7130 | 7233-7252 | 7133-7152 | 0.01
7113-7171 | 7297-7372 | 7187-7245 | 0.00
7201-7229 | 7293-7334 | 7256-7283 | 0.00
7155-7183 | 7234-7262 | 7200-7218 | 0.00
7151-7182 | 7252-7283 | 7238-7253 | 0.00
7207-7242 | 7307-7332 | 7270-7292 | 0.00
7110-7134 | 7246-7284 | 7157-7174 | 0.01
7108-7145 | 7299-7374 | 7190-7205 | 0.01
